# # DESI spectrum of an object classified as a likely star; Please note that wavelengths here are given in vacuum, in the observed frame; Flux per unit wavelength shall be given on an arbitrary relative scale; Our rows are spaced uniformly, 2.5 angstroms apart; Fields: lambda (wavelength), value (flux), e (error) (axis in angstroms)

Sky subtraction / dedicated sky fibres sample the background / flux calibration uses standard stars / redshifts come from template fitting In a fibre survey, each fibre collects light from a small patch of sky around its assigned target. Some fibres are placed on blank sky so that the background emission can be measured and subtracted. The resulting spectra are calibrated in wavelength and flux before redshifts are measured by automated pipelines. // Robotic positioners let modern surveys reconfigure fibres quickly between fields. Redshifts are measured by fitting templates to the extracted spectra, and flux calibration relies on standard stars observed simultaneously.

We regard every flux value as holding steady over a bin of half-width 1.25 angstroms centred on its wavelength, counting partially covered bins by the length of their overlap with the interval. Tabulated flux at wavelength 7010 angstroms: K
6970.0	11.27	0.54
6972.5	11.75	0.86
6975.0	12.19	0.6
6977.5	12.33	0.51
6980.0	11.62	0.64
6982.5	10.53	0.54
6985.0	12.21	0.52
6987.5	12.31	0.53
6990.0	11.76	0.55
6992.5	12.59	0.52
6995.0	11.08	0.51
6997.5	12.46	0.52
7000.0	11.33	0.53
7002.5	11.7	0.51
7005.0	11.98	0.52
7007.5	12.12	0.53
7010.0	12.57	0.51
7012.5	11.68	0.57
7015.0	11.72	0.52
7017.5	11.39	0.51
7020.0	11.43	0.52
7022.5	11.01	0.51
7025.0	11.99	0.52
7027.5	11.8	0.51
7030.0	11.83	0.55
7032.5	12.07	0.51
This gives 12.57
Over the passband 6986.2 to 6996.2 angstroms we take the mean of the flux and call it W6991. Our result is 11.9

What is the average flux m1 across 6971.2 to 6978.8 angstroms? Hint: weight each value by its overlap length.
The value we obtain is 12.1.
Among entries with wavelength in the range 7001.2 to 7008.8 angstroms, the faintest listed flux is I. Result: 11.7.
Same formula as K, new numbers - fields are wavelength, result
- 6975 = 12.19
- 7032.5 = 12.07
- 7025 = 11.99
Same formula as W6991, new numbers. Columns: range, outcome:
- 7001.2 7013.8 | 12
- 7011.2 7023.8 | 11.5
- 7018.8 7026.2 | 11.5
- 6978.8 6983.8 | 11.1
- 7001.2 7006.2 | 11.8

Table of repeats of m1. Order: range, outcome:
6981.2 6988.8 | 11.7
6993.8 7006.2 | 11.7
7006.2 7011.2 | 12.3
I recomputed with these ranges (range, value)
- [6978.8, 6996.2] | 10.53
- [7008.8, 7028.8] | 11.01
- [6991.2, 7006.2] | 11.08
